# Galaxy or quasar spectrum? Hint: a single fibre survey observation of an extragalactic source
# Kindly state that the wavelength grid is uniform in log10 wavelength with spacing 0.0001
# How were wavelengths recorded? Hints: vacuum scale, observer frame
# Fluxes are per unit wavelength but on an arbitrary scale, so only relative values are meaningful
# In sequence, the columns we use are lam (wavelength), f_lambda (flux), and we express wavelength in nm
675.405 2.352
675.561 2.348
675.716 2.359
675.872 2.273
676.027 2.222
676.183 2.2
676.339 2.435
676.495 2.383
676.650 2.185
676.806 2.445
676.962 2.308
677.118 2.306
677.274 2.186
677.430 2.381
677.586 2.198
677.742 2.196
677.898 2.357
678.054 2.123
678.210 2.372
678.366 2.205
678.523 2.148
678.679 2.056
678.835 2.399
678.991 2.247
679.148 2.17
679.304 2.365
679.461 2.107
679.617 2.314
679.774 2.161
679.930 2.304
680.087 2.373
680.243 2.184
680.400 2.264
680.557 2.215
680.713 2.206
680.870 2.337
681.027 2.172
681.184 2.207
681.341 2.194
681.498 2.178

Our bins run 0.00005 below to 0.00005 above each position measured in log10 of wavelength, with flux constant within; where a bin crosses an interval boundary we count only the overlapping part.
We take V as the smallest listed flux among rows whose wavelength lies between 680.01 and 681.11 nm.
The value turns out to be 2.172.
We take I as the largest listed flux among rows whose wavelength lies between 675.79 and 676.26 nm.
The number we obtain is 2.273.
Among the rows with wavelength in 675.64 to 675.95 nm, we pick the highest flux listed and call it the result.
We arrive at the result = 2.359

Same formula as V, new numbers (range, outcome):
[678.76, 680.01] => 2.107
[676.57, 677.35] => 2.185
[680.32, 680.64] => 2.215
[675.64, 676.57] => 2.2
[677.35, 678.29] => 2.123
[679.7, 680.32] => 2.161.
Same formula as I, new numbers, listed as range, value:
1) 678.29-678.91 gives 2.399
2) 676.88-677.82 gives 2.381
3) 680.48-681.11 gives 2.337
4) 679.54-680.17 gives 2.373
